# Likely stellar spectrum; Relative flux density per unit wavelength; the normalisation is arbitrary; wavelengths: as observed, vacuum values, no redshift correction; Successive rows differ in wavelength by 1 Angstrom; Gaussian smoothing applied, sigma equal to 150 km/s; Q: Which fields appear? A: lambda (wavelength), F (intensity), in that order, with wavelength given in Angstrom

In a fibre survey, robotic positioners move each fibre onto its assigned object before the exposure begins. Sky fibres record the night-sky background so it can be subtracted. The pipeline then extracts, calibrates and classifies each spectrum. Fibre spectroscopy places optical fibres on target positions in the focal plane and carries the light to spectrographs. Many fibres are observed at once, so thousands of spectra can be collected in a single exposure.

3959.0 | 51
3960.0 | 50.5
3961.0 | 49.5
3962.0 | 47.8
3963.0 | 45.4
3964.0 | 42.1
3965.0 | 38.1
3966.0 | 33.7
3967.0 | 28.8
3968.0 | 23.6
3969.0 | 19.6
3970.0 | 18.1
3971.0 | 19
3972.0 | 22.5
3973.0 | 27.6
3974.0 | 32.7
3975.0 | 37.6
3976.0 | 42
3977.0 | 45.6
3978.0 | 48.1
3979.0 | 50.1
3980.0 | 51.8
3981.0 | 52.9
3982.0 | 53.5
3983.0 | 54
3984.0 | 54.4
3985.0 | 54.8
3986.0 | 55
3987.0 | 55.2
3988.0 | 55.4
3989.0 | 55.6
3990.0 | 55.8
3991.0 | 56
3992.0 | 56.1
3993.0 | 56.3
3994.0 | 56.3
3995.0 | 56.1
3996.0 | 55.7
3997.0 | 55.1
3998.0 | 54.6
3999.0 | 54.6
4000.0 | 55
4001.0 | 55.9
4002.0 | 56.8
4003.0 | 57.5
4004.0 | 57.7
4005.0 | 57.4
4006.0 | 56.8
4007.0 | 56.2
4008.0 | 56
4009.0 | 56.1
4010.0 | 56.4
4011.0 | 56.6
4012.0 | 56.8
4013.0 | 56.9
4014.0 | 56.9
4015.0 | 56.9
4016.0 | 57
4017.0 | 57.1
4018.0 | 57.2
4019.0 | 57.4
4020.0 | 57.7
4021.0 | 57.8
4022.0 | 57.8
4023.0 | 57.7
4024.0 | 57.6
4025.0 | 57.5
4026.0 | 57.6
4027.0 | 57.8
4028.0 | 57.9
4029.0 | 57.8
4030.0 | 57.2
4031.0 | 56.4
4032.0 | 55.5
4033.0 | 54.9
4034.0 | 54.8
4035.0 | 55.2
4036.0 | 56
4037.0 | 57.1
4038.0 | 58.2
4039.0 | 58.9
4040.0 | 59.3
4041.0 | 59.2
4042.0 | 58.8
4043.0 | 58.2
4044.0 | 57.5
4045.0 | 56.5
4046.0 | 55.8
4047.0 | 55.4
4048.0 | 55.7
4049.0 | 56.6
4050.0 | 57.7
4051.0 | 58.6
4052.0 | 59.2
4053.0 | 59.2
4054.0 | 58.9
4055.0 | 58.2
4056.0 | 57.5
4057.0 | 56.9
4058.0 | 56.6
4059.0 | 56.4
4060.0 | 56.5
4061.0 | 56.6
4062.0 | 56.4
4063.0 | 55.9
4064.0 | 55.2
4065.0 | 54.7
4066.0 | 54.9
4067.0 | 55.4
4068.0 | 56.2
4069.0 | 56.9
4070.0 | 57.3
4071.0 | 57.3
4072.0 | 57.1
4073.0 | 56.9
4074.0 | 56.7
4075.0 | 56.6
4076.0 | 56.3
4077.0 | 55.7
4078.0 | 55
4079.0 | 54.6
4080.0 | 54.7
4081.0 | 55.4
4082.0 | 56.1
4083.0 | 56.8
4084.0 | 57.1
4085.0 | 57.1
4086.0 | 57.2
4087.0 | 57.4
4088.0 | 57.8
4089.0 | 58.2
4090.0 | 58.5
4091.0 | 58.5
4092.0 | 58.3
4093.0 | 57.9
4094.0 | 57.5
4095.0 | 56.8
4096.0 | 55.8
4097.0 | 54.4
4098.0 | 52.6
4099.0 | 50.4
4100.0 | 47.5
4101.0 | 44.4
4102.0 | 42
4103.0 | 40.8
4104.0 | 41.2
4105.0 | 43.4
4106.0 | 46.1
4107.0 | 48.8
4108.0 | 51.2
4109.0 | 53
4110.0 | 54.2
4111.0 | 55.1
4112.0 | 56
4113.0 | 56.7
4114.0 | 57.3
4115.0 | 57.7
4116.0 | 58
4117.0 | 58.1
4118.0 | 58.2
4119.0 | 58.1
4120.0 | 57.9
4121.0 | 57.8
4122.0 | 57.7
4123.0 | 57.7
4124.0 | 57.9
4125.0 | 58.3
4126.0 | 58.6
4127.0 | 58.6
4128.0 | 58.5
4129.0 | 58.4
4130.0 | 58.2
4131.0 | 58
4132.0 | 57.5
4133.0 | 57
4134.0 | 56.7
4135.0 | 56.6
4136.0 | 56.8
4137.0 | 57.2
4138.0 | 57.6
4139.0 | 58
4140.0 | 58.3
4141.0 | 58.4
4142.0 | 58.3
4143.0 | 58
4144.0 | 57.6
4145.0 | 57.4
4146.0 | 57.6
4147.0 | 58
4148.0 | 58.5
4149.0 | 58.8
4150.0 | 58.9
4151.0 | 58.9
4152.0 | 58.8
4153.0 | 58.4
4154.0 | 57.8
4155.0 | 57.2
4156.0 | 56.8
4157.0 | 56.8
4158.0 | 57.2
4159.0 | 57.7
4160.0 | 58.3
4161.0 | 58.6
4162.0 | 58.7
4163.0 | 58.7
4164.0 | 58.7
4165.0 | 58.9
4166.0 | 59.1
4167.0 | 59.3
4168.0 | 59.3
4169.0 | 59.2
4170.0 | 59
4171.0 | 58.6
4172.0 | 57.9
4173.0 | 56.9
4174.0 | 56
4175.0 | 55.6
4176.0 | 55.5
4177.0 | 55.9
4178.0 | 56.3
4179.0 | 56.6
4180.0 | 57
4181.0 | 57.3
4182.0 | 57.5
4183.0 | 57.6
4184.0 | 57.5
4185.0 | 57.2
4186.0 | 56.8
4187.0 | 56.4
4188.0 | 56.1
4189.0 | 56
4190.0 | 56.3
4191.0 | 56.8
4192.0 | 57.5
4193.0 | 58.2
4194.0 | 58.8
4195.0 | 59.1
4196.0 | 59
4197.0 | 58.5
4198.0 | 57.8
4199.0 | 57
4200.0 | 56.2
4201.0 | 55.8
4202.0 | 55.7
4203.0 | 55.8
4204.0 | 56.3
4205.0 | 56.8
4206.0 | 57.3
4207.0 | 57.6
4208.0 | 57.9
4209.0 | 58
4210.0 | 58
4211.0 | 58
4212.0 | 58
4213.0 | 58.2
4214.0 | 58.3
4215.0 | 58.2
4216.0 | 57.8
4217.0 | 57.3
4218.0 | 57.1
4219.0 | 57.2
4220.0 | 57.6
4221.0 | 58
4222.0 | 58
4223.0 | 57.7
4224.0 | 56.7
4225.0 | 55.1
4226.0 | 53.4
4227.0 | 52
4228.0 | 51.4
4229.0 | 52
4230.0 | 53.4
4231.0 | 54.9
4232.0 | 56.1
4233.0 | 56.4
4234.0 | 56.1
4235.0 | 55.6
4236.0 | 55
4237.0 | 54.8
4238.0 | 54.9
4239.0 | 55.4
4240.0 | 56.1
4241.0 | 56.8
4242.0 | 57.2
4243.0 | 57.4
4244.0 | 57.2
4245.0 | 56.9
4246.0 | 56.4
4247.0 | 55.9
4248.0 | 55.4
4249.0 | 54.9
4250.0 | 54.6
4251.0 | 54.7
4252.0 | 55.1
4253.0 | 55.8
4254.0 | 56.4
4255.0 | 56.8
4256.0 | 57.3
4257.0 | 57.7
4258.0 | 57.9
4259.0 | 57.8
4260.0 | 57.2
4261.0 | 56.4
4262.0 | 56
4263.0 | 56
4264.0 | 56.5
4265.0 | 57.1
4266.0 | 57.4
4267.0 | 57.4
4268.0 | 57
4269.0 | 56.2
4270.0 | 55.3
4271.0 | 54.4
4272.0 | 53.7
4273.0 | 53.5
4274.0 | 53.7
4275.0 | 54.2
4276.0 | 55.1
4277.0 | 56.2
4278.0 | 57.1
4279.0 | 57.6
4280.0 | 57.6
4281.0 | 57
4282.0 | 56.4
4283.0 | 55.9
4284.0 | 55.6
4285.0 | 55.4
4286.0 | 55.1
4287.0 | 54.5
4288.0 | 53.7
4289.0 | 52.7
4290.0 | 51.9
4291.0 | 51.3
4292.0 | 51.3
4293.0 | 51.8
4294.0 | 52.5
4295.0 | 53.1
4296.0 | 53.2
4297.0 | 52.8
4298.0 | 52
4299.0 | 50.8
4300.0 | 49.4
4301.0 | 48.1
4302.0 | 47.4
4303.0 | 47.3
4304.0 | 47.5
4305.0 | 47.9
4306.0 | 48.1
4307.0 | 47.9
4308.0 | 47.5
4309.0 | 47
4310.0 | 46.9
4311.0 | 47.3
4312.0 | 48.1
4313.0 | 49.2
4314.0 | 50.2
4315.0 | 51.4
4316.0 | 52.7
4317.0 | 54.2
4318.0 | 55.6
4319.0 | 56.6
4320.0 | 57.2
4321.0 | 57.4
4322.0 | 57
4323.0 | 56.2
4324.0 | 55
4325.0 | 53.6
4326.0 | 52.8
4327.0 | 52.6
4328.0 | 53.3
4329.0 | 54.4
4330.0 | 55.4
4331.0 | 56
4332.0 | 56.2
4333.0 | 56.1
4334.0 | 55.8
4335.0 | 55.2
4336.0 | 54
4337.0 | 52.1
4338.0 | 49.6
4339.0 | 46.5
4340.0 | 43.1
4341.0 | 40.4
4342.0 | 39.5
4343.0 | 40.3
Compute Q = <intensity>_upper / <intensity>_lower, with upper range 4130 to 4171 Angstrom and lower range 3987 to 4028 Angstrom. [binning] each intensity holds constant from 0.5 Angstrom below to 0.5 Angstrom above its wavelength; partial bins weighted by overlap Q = 1.0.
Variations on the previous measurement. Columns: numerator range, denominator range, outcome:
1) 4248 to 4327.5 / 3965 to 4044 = 1.03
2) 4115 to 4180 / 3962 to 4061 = 1.10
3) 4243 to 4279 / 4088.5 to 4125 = 1.04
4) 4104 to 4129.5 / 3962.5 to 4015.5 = 1.14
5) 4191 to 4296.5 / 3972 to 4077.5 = 1.01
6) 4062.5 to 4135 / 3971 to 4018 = 1.05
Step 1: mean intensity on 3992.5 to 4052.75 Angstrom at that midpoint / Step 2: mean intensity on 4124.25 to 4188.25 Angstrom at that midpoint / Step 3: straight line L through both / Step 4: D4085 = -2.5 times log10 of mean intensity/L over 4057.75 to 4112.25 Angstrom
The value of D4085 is 0.06 mag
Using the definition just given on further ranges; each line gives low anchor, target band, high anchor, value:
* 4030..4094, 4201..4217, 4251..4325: -0.05 mag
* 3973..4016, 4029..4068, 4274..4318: -0.07 mag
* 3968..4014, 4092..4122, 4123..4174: 0.06 mag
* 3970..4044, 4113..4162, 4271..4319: -0.10 mag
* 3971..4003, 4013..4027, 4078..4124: -0.12 mag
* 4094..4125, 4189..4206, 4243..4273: -0.04 mag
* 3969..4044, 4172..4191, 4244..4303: -0.05 mag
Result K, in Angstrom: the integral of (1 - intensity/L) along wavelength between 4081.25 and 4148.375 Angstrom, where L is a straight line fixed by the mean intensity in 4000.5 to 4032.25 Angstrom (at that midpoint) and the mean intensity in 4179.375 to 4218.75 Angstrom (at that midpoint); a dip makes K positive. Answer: 1.9 Angstrom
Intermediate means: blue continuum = 57.1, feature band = 55.6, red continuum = 57.3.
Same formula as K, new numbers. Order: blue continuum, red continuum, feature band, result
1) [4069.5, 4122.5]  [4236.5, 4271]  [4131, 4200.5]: -2.9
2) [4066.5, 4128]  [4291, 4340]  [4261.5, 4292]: -1.7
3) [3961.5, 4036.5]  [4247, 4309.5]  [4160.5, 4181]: -1.9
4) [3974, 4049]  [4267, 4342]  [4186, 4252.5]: -3.7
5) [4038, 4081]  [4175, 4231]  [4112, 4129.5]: -0.3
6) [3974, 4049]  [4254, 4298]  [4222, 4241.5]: 0.1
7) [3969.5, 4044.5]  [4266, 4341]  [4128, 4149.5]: -1.8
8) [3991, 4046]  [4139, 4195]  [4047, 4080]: 0.3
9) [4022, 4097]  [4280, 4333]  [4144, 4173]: -1.7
